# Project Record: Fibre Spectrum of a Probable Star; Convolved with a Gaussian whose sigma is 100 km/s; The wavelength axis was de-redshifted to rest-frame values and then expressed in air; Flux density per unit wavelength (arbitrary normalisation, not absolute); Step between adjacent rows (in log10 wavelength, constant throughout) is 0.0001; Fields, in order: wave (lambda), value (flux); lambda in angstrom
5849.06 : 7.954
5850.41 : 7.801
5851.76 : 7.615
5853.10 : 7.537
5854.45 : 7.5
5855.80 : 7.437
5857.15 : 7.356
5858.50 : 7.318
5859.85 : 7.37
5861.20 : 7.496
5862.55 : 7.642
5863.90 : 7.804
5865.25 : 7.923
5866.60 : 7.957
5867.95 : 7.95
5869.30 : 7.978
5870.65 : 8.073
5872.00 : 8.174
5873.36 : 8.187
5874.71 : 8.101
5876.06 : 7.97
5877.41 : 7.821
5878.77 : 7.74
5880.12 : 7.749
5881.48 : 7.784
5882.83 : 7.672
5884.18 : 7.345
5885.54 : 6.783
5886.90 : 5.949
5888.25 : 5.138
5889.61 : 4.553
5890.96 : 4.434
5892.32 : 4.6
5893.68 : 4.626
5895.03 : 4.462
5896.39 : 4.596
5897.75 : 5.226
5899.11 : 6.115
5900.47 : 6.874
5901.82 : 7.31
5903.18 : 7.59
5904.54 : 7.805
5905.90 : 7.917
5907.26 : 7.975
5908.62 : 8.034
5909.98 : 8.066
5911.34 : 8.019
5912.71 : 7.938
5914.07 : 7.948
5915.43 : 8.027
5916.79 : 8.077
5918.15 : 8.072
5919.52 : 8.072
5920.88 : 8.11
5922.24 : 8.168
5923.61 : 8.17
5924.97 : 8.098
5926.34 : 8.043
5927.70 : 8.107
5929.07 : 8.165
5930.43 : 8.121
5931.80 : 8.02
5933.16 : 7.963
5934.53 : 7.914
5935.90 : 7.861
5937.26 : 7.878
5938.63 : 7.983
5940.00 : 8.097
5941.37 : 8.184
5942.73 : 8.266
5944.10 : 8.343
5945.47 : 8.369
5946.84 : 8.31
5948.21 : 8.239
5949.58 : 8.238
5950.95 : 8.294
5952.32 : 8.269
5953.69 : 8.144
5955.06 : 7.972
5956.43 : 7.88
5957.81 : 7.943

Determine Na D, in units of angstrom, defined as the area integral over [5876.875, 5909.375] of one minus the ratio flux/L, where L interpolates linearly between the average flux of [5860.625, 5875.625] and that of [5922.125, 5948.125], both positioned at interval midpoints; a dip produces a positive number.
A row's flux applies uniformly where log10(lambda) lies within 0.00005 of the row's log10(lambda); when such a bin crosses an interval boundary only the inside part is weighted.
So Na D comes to 6.1 angstrom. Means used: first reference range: 7.94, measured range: 6.5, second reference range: 8.11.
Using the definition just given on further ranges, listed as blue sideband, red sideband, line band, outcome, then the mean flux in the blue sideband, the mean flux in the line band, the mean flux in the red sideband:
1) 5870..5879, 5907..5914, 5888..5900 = 4.7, 8.02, 4.88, 8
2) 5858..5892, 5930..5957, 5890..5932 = 2.8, 7.29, 7.23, 8.12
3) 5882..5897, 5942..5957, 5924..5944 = -1.5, 5.5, 8.06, 8.22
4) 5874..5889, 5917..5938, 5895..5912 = 1.4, 7.27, 7.02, 8.05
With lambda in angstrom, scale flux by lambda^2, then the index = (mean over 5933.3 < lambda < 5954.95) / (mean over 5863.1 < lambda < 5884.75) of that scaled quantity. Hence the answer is 1.06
